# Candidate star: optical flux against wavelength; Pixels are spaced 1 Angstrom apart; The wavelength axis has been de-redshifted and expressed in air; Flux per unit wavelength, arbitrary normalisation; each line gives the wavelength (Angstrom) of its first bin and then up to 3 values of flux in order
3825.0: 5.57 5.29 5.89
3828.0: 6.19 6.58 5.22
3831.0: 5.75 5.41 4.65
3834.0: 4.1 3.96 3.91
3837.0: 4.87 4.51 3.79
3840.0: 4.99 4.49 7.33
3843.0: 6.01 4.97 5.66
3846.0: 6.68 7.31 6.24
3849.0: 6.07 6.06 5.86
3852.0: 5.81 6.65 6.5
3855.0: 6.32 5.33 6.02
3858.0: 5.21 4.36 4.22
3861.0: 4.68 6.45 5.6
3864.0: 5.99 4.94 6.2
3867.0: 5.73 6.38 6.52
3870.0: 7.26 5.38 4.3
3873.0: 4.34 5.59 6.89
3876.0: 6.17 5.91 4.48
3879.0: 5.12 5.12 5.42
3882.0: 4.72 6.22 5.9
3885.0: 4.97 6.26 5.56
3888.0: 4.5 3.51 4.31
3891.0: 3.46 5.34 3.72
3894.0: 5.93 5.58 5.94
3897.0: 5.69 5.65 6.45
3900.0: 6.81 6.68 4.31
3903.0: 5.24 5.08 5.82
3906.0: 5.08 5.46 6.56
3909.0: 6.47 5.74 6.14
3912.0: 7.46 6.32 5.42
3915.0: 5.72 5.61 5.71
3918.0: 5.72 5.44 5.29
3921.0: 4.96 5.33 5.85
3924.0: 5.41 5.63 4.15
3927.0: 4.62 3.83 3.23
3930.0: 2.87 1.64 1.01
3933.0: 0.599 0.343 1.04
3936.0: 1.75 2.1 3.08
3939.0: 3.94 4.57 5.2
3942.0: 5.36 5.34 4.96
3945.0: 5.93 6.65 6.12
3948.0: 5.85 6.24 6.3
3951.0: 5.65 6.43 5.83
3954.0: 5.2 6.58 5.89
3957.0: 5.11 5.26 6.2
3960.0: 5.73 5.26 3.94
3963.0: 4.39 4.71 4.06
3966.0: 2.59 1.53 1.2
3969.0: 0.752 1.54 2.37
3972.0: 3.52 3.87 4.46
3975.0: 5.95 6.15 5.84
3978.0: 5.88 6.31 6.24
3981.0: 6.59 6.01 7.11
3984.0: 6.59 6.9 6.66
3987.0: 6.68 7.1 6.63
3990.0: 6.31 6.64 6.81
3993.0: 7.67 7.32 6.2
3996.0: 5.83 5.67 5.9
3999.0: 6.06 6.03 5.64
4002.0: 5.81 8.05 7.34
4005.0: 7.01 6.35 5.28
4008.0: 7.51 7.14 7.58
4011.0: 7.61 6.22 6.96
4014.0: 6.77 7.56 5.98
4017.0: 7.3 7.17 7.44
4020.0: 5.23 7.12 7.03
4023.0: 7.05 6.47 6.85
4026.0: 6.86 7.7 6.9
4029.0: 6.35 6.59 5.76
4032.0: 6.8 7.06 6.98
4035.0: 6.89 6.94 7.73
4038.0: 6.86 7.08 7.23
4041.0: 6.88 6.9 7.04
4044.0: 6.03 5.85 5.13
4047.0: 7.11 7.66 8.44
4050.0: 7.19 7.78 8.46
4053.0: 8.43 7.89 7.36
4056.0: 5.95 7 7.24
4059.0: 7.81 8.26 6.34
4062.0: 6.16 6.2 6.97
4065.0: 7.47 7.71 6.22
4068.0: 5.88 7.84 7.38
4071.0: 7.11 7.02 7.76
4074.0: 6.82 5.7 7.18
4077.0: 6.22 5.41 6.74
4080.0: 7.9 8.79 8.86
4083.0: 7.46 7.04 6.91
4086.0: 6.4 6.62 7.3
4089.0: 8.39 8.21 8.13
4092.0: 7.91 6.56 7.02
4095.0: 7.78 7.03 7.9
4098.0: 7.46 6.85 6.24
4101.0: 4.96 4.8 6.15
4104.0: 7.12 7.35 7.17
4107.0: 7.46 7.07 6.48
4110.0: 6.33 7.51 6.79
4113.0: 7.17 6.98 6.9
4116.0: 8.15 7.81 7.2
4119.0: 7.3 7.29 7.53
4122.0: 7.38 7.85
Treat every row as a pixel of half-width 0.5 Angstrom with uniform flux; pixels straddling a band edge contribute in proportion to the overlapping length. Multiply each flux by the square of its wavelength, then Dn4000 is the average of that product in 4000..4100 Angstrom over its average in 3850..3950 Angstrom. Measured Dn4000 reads 1.48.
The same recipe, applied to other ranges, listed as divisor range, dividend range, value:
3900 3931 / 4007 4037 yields 1.36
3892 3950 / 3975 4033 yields 1.41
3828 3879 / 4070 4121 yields 1.44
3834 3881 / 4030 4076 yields 1.40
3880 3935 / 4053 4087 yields 1.54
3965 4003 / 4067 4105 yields 1.36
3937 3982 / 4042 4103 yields 1.54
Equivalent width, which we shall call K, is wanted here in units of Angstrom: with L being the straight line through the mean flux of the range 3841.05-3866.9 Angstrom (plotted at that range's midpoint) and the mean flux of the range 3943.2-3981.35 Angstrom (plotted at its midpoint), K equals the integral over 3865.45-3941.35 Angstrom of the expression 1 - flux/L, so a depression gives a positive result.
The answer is 6.6 Angstrom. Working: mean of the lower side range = 5.83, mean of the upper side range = 4.92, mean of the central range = 4.97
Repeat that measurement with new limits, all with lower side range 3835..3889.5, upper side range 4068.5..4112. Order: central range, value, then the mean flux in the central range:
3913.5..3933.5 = 5.2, 4.4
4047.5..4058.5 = -1.2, 7.58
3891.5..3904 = 0.4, 5.59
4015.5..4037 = -0.5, 6.81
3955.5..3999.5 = 7.1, 5.31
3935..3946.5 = 3.4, 4.3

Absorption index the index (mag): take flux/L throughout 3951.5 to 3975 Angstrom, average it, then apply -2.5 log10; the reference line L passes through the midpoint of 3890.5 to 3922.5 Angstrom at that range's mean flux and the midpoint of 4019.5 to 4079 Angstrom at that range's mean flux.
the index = 0.40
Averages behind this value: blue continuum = 5.63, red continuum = 6.94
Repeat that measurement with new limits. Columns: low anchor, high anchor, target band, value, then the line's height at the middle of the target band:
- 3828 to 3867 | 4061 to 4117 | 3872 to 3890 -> 0.09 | 5.72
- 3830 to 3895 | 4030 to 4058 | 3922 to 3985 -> 0.35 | 6.23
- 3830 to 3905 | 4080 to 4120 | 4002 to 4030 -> -0.05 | 6.55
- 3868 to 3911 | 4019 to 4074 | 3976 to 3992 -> -0.02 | 6.4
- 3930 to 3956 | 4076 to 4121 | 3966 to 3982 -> 0.18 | 4.87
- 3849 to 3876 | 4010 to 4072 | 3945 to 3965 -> 0.14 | 6.38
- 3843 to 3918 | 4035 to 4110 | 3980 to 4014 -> -0.02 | 6.51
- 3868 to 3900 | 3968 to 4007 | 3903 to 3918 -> -0.07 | 5.51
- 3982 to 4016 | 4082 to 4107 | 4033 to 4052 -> -0.03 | 6.86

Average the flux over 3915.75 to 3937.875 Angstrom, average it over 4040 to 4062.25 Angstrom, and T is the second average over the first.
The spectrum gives 1.9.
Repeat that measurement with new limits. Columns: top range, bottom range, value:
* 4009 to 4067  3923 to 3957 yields 1.60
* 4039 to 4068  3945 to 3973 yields 1.53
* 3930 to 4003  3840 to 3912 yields 0.89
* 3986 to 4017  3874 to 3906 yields 1.24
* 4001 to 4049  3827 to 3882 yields 1.23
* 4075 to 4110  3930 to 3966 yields 1.58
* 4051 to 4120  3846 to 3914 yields 1.26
